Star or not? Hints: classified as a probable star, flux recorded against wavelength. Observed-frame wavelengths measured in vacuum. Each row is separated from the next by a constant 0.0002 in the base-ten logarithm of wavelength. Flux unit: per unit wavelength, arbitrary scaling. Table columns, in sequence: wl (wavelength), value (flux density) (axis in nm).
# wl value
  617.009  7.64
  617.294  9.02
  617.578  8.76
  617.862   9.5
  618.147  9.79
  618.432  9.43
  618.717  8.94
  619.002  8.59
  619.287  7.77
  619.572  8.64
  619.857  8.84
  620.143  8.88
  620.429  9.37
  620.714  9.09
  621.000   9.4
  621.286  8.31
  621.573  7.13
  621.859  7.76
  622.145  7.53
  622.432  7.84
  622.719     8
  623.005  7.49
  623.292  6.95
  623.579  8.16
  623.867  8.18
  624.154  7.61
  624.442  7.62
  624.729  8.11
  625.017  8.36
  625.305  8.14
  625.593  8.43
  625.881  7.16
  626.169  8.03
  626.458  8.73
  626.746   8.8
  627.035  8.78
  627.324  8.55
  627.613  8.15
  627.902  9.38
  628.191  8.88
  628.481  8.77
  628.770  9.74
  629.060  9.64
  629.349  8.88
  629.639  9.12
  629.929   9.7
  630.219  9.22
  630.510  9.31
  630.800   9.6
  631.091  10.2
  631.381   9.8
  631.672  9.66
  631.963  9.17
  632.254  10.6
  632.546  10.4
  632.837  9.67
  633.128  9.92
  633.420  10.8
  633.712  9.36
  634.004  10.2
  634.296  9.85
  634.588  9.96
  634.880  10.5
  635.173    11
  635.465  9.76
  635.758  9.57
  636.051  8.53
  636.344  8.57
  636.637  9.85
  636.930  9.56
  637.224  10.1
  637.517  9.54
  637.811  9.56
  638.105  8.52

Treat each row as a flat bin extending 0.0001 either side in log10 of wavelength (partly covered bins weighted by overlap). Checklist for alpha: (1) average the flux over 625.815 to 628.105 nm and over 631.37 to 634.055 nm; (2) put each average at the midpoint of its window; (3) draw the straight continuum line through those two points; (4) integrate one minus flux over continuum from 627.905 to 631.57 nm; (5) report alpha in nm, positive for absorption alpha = -0.08 nm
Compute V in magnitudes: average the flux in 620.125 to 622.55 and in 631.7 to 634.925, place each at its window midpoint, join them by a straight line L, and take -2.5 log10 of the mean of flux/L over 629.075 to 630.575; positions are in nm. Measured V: 0.029 mag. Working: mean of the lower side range 8.35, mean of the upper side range 10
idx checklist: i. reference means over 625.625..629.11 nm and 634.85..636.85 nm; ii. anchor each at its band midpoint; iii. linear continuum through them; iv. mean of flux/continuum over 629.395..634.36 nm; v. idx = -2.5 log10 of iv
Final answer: -0.068 mag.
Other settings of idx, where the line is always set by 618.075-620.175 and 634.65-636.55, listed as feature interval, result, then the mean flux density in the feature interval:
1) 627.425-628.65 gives 0.058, 8.81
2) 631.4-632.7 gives -0.050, 9.94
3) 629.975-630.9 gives 0.001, 9.4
